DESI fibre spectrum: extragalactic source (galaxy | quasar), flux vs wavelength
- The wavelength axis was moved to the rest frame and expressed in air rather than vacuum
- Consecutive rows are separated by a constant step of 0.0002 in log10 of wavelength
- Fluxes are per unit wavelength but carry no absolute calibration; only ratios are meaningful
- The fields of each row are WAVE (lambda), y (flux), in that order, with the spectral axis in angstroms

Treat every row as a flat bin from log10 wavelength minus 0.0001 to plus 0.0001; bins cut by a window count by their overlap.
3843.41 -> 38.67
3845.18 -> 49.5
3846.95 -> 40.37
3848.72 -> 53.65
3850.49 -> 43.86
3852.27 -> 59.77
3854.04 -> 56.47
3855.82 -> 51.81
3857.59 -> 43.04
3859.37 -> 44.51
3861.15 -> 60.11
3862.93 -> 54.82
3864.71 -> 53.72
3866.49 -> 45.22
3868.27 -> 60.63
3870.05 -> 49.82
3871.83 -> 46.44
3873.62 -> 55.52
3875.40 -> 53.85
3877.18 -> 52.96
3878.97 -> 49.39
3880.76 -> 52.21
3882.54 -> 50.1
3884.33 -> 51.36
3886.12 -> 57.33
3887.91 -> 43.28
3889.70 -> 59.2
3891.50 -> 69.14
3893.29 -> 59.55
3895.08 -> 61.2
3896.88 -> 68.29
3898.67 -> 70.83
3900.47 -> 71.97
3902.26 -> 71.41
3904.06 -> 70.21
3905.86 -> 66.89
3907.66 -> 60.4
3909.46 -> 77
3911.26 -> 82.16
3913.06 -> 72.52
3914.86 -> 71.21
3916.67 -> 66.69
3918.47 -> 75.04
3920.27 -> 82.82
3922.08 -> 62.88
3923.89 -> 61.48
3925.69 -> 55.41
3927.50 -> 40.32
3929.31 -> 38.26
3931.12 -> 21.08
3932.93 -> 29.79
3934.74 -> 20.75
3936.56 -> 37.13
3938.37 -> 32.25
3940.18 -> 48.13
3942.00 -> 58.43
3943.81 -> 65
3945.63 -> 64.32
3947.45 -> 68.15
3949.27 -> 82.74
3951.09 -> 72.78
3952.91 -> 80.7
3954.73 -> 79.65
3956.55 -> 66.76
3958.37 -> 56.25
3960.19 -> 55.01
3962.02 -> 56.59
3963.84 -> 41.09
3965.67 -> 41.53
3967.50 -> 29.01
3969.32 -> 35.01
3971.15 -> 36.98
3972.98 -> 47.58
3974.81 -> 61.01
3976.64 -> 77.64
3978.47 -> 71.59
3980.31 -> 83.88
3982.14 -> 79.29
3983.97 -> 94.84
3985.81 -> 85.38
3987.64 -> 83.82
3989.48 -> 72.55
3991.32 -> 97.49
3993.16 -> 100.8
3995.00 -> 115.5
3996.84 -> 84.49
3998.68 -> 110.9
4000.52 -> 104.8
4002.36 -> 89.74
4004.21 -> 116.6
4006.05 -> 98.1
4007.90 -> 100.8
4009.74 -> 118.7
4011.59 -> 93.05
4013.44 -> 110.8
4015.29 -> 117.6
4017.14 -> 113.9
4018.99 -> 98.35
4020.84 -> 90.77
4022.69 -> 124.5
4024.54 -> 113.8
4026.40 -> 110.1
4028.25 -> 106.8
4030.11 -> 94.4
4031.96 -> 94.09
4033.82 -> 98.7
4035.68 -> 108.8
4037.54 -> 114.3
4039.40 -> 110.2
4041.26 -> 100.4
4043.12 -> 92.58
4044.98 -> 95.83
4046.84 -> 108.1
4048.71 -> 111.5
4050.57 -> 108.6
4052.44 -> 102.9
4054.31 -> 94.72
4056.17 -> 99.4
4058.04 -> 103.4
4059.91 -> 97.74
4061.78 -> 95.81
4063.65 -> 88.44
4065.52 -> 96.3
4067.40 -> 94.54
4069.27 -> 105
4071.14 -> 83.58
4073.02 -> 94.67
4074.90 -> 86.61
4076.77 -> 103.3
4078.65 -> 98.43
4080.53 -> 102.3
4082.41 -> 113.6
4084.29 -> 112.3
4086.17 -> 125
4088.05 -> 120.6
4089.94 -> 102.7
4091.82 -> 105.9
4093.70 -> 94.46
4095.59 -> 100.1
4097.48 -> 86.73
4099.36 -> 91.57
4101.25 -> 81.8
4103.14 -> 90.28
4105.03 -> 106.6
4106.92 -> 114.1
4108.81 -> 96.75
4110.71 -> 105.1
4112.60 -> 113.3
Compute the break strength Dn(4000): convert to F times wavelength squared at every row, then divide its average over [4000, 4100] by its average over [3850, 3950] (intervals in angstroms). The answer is 1.95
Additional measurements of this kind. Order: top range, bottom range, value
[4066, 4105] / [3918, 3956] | 1.92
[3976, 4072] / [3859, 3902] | 1.90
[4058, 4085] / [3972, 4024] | 1.07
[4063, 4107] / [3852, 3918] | 1.86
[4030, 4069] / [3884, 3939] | 1.85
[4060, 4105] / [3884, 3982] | 1.80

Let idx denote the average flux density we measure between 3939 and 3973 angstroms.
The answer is 57.2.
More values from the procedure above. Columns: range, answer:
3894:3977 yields 58.4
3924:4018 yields 71.5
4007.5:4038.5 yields 107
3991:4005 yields 103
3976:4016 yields 95.9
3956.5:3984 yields 57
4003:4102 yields 102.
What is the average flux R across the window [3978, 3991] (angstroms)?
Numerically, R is 82.7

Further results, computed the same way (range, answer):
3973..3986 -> 76.6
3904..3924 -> 71.2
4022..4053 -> 106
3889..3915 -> 68.8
